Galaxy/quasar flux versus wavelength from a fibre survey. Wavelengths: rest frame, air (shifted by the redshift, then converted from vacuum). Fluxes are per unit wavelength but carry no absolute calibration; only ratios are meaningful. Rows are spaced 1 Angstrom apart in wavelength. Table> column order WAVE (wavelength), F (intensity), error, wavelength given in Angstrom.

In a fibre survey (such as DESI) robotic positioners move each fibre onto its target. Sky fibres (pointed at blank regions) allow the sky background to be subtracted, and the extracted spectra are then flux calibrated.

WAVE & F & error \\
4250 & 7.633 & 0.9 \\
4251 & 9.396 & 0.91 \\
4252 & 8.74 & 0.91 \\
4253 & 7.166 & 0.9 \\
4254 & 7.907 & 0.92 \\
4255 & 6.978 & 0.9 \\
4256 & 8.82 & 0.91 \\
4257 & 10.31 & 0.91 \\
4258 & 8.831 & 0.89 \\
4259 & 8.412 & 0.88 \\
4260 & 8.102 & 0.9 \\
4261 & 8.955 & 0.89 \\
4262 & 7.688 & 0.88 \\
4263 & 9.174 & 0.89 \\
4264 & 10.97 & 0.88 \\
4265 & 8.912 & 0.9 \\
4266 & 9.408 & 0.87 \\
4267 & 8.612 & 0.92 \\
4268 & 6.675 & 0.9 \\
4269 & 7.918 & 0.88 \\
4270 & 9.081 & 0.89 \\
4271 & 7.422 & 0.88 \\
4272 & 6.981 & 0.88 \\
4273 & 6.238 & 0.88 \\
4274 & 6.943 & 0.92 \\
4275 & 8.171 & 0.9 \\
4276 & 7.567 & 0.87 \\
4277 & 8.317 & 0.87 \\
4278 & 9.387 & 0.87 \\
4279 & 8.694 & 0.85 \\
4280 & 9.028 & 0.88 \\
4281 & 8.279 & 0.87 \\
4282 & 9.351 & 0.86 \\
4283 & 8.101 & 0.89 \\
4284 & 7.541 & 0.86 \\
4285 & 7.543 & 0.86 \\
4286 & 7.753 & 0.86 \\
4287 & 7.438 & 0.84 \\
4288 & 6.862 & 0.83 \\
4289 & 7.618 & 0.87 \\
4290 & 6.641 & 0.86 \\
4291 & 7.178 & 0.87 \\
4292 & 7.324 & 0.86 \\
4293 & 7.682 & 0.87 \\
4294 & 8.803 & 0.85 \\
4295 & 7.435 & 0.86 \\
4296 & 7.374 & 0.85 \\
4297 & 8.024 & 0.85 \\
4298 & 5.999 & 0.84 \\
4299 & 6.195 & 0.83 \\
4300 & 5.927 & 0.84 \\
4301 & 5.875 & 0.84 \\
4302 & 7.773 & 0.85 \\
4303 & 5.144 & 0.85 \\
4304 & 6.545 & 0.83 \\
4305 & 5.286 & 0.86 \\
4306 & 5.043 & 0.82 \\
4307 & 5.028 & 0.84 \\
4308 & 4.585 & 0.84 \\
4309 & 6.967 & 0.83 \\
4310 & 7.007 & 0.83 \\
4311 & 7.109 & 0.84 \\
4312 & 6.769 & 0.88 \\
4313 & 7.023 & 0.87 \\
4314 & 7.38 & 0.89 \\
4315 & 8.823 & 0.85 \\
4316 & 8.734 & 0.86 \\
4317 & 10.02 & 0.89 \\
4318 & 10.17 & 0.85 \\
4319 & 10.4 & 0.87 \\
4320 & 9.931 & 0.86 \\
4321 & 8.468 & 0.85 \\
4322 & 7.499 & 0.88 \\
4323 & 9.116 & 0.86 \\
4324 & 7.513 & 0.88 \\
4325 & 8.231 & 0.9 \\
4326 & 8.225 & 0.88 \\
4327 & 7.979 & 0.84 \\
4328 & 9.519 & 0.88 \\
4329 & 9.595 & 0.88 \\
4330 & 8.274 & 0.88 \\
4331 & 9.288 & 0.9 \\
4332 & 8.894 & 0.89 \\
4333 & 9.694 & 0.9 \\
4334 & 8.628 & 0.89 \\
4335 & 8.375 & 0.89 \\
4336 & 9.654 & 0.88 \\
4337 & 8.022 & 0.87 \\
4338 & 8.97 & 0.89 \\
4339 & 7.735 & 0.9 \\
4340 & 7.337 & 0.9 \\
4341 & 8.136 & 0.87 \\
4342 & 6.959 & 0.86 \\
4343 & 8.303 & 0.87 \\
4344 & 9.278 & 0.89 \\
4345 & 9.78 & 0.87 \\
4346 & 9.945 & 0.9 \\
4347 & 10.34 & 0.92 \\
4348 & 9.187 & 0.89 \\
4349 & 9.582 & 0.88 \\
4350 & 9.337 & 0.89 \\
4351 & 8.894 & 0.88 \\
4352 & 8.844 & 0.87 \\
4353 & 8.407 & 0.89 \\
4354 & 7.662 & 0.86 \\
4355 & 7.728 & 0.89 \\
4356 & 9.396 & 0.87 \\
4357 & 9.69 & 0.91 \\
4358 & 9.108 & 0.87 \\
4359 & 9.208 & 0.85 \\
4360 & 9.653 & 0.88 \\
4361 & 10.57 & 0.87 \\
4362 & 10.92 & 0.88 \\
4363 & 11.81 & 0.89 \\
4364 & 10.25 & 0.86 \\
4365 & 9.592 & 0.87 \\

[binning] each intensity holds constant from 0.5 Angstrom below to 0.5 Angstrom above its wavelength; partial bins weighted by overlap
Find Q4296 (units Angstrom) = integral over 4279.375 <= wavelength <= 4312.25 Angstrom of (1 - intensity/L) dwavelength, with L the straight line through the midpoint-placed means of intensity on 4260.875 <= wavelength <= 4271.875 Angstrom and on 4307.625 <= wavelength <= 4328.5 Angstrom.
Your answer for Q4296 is 5.3 Angstrom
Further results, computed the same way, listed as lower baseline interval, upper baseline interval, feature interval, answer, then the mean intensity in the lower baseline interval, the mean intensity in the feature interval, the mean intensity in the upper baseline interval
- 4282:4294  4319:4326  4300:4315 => 3.4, 7.56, 6.33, 8.58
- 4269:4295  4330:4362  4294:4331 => 3.6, 7.83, 7.57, 8.94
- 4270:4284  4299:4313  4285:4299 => -0.6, 8.06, 7.36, 6.12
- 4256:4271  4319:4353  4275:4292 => 1.6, 8.74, 7.94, 8.79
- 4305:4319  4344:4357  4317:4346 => -2.0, 7.32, 8.76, 9.12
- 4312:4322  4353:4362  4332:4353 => 0.5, 8.81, 8.84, 9.19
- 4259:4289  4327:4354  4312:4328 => 0.1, 8.17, 8.6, 8.84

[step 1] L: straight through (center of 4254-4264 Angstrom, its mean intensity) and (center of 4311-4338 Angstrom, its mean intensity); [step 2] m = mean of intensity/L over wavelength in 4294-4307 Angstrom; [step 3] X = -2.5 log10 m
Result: 0.33 mag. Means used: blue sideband 8.67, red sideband 8.68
